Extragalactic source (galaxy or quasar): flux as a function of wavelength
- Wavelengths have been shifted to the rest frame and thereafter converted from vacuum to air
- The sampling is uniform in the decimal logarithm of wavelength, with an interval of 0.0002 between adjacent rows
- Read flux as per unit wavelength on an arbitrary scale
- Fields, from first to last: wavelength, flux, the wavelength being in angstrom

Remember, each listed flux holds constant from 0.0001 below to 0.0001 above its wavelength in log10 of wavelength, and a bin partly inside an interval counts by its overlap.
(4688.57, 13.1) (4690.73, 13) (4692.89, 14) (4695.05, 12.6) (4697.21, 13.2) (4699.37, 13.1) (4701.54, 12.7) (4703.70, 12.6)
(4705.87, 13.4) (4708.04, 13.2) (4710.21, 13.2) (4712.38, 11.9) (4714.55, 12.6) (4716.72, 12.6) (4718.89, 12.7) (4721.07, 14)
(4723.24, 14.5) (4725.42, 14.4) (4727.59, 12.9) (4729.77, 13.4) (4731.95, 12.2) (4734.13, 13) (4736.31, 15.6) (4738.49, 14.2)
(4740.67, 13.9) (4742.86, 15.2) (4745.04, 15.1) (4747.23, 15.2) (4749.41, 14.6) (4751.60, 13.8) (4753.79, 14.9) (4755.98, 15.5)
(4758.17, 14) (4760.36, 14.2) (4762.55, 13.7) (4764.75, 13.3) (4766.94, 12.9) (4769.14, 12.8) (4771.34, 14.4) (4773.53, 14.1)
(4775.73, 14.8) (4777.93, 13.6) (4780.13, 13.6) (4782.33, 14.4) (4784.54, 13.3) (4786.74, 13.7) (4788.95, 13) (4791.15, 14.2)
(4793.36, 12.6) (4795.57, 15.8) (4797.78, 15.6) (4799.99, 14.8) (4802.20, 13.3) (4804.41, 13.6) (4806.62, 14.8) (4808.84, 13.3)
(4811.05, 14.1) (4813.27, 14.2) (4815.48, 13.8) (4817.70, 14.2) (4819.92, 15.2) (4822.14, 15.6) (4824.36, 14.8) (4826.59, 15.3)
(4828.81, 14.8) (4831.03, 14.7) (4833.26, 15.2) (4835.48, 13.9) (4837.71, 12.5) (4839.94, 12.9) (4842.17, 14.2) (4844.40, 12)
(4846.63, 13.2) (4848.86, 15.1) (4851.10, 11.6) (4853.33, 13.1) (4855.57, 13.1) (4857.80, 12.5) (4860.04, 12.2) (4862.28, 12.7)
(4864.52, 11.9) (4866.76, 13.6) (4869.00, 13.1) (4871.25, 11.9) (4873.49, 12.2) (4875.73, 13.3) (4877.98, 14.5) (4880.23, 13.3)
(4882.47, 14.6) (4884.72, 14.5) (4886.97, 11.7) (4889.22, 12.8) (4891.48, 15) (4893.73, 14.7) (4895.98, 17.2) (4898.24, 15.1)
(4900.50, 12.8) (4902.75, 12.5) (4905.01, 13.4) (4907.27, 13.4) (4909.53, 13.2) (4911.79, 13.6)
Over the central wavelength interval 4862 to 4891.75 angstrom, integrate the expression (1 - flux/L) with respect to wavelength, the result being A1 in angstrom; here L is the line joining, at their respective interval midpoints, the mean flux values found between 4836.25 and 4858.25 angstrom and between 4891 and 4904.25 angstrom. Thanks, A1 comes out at 1.54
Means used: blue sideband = 13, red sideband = 14.5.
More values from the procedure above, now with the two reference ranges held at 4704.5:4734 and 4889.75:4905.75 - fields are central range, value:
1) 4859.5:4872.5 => 1.43 angstrom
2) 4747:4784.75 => -1.68 angstrom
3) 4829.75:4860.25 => 1.41 angstrom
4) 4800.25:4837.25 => -1.57 angstrom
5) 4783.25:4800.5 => -0.60 angstrom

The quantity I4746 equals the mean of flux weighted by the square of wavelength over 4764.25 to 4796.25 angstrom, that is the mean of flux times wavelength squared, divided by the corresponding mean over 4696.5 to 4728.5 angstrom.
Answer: 1.1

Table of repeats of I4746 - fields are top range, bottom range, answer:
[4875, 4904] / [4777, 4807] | 1.04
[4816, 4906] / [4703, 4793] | 1.04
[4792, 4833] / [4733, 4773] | 1.04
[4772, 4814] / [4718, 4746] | 1.03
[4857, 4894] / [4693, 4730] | 1.07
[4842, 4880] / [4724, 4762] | 0.95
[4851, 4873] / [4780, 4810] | 0.92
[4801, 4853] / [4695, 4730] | 1.12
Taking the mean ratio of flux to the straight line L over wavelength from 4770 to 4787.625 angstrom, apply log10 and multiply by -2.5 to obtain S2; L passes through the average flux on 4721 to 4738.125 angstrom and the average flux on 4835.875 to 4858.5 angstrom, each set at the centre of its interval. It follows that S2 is -0.04 mag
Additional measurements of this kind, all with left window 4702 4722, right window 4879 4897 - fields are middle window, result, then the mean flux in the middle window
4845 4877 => 0.10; 12.8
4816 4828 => -0.09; 14.9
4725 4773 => -0.07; 14.1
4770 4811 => -0.04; 14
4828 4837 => -0.06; 14.6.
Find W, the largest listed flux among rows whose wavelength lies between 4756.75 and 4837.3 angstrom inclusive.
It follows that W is 15.8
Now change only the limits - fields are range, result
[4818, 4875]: 15.6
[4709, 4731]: 14.5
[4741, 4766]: 15.5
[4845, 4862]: 15.1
